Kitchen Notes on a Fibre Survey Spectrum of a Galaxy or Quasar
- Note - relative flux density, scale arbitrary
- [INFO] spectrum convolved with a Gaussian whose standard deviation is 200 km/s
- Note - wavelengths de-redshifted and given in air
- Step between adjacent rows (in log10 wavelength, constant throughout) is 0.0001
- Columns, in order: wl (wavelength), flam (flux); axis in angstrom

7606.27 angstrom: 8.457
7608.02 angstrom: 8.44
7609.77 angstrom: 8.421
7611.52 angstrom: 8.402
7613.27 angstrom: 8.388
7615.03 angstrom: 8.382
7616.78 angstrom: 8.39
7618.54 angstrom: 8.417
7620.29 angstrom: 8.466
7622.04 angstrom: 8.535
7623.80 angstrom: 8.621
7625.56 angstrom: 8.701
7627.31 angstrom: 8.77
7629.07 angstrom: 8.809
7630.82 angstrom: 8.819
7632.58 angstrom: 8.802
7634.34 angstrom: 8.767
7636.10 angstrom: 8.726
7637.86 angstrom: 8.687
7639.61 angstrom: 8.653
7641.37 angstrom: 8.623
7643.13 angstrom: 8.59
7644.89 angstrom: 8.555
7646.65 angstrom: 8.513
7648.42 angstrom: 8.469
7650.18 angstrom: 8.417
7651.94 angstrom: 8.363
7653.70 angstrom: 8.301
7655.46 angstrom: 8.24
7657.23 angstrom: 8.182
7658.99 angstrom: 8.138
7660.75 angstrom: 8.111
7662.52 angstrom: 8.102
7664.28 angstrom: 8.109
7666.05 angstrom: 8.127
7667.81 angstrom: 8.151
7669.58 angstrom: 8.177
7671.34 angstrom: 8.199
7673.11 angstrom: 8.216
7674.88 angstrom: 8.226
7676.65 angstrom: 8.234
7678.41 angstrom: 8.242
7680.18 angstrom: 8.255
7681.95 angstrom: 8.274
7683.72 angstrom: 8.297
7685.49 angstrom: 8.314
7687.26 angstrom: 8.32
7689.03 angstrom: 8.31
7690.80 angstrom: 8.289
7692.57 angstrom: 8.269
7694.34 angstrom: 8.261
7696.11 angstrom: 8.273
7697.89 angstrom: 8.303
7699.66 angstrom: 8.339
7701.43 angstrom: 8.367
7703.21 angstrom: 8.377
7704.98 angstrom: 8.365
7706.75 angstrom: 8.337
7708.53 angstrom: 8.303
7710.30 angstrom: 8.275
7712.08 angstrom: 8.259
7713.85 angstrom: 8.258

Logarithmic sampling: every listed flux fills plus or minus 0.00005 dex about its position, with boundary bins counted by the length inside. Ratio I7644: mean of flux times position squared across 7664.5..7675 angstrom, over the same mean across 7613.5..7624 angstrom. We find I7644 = 0.98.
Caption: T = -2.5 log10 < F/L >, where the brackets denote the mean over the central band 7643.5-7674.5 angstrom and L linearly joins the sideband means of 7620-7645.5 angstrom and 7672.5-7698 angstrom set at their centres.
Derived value 0.03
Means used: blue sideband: 8.68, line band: 8.26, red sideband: 8.27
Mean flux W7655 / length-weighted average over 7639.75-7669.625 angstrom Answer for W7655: 8.31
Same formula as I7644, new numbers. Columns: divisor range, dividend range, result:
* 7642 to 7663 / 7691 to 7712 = 1.01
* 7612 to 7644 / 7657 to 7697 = 0.97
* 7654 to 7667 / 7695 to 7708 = 1.03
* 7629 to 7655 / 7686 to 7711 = 0.98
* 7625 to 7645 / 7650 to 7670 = 0.95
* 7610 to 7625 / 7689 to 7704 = 1.00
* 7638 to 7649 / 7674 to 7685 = 0.97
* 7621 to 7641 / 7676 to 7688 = 0.96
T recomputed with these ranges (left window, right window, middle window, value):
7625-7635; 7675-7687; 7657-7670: 0.04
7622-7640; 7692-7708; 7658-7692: 0.03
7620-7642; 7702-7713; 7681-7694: 0.02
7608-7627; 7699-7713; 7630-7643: -0.03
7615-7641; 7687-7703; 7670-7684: 0.02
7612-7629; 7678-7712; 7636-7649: -0.02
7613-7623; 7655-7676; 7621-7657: -0.04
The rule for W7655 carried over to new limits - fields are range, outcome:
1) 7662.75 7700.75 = 8.25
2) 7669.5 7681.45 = 8.23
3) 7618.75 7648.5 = 8.65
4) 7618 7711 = 8.39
